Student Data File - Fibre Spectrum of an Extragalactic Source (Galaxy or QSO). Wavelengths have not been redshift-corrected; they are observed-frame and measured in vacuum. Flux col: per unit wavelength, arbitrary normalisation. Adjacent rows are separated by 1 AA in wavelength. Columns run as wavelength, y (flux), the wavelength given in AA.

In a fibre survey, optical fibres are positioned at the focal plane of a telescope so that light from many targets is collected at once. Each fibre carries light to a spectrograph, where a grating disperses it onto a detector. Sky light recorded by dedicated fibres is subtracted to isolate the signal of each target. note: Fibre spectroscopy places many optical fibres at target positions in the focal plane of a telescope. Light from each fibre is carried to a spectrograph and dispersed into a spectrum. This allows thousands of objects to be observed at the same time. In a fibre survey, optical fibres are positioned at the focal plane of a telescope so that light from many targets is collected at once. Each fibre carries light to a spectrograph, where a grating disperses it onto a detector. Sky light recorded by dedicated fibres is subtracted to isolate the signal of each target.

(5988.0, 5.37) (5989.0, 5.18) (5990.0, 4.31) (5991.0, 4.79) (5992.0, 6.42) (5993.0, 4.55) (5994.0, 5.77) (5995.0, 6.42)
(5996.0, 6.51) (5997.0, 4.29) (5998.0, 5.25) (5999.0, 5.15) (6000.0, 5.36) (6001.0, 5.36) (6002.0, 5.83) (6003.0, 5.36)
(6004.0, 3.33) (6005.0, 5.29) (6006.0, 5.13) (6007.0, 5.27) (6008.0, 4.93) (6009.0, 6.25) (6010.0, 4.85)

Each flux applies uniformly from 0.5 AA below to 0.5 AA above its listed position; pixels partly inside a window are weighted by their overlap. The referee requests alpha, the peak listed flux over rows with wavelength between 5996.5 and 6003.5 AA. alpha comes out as 5.83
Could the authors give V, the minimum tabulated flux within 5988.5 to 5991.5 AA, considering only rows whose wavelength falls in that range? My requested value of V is 4.31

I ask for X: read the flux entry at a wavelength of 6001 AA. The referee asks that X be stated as 5.36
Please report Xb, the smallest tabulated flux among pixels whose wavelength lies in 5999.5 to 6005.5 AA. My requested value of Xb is 3.33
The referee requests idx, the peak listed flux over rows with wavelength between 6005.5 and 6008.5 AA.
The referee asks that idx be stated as 5.27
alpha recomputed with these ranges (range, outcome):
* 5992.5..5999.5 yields 6.51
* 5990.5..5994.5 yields 6.42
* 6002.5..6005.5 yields 5.36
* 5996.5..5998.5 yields 5.25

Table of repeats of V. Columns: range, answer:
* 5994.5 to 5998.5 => 4.29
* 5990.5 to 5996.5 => 4.55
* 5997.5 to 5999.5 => 5.15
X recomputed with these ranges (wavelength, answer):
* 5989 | 5.18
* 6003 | 5.36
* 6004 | 3.33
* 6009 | 6.25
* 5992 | 6.42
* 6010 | 4.85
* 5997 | 4.29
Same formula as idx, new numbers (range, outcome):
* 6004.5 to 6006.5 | 5.29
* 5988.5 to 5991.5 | 5.18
